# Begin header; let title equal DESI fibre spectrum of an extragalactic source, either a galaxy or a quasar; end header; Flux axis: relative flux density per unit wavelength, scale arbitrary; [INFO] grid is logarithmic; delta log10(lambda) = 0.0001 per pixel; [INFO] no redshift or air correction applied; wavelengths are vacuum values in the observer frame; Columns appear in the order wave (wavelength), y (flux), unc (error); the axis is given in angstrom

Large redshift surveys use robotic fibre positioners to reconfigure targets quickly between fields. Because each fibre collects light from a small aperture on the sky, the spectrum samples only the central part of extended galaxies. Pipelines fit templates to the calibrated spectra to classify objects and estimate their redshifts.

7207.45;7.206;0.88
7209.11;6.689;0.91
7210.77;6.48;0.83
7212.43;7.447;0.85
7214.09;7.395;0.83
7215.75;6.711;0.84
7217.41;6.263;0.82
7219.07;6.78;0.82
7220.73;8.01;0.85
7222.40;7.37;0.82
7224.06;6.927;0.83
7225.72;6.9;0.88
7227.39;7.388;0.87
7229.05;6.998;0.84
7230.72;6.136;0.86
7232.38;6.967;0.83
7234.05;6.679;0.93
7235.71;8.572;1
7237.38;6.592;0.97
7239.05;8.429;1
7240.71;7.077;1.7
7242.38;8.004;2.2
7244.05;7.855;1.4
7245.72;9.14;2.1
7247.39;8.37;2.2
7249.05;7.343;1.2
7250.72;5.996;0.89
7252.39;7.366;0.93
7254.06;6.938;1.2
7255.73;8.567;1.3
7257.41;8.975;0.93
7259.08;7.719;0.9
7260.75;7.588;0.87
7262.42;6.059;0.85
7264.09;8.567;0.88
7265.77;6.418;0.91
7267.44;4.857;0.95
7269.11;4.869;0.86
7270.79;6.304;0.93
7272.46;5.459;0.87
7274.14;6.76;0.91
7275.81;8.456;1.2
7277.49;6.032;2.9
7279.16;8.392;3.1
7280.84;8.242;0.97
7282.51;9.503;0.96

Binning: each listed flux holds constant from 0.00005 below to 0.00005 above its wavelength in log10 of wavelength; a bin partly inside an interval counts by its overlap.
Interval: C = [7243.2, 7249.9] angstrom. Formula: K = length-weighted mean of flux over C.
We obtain 8.18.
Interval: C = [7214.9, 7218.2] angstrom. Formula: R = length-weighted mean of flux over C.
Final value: 6.5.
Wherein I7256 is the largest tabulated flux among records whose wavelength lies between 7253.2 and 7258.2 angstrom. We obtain 8.975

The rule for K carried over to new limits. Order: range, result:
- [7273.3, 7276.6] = 7.6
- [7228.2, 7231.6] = 6.59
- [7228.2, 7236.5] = 7.07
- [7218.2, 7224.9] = 7.27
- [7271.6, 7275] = 6.14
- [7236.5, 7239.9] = 7.52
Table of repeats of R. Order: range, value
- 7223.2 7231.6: 6.88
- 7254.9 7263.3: 7.78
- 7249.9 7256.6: 7.22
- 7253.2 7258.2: 8.13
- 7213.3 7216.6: 7.05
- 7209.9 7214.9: 7.11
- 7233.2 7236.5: 7.61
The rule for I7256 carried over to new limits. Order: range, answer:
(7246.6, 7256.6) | 8.567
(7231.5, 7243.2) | 8.572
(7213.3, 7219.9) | 7.395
